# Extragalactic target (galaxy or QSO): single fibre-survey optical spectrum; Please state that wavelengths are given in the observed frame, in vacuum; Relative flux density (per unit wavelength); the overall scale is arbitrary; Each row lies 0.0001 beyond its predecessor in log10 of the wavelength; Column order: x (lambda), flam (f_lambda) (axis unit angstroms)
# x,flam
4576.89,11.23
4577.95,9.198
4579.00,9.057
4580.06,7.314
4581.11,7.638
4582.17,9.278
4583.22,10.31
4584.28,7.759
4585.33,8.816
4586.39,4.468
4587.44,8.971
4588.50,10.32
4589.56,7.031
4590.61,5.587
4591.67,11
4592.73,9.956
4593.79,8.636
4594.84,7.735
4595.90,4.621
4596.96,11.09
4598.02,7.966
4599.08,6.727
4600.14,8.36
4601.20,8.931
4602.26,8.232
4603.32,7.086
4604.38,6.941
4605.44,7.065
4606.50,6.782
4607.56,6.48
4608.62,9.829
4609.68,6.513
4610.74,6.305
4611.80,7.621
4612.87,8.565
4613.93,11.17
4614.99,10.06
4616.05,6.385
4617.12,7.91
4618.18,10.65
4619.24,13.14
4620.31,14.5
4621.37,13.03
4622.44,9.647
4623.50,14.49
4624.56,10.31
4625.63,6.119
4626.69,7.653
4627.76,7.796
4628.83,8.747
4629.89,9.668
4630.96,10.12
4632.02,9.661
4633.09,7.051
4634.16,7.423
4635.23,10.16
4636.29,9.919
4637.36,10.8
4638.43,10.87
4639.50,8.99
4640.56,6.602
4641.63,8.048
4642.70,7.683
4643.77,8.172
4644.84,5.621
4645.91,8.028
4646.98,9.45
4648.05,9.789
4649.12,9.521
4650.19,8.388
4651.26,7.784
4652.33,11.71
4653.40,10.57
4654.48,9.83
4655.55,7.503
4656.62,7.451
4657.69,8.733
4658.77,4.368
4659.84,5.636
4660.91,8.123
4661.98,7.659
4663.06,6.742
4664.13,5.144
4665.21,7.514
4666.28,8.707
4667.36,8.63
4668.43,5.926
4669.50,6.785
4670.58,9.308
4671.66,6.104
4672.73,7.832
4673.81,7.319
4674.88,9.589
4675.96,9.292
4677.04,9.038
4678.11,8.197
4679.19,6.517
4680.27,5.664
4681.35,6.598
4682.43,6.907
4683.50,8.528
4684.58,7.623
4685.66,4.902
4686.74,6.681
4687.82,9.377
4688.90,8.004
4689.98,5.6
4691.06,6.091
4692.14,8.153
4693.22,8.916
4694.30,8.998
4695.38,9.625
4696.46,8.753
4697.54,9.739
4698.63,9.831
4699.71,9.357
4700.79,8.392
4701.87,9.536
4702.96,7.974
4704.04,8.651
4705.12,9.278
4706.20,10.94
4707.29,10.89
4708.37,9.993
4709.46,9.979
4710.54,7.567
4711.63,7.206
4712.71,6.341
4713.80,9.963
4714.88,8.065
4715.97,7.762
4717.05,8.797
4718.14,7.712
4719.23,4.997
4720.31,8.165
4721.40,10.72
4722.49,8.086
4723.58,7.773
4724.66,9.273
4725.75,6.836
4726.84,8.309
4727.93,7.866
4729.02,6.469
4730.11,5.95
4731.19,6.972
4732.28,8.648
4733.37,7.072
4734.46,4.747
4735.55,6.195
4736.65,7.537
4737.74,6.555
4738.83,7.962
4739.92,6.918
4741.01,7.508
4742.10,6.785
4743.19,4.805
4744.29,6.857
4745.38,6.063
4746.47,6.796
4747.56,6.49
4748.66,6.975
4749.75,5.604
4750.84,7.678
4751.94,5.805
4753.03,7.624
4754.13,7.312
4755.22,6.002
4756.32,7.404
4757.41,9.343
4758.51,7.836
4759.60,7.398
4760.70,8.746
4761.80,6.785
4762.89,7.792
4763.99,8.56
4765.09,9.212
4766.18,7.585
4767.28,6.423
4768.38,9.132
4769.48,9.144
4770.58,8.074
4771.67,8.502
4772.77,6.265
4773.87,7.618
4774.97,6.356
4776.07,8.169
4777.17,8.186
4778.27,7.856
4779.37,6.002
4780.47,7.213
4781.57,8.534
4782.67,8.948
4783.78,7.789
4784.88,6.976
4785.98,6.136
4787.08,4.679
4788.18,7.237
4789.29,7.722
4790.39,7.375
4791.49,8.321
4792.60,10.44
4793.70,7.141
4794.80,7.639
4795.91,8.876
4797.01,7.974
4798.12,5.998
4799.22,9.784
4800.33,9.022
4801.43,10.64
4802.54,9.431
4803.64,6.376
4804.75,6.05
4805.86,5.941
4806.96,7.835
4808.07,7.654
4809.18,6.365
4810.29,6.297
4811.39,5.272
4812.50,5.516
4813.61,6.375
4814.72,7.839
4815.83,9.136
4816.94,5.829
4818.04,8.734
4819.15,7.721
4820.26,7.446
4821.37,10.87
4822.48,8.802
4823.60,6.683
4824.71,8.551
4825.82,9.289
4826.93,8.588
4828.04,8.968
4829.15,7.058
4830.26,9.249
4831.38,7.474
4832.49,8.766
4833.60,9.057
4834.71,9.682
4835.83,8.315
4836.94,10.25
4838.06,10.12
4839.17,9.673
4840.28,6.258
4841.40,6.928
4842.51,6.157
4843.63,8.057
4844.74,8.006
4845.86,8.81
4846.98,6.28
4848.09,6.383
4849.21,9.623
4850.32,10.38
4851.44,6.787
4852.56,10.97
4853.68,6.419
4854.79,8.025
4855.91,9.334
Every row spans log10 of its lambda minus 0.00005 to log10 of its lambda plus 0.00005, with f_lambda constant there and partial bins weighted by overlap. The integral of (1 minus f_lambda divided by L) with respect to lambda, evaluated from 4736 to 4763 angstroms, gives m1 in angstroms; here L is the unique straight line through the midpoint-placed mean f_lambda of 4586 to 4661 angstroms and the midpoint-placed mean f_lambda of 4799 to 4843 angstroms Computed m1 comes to 3.9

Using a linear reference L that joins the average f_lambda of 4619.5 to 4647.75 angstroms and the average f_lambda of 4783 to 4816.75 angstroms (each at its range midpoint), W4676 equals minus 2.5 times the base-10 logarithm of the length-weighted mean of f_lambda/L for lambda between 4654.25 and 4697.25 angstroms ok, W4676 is 0.17 mag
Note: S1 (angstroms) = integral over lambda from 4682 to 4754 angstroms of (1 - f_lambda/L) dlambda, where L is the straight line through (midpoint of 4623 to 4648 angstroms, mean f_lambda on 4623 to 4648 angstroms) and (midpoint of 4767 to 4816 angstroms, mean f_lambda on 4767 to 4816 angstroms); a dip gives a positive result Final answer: 3.69 angstroms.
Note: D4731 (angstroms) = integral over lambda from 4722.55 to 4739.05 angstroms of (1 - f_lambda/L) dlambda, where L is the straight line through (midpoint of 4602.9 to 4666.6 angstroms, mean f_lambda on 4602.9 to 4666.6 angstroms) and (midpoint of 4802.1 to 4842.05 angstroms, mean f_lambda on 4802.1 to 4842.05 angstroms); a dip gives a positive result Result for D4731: 2.1 angstroms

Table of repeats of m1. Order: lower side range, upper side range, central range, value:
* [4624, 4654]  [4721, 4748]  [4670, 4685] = 0.73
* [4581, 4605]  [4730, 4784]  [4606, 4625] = -3.79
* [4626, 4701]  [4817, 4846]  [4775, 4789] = 1.74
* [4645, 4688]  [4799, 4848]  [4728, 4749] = 3.06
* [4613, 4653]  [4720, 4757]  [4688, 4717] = -2.99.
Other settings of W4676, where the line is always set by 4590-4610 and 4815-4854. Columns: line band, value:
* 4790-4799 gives 0.03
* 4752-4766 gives 0.06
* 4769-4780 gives 0.08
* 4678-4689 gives 0.13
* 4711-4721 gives 0.05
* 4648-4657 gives -0.15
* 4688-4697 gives 0.00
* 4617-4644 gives -0.21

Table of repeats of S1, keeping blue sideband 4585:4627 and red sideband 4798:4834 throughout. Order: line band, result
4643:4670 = 1.82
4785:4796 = 0.66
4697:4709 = -1.76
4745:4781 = 2.68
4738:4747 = 1.59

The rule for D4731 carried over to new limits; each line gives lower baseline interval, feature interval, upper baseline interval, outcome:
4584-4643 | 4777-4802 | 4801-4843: 0.6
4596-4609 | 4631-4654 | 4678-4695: -4.0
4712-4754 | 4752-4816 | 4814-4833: 1.8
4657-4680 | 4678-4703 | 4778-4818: -1.5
